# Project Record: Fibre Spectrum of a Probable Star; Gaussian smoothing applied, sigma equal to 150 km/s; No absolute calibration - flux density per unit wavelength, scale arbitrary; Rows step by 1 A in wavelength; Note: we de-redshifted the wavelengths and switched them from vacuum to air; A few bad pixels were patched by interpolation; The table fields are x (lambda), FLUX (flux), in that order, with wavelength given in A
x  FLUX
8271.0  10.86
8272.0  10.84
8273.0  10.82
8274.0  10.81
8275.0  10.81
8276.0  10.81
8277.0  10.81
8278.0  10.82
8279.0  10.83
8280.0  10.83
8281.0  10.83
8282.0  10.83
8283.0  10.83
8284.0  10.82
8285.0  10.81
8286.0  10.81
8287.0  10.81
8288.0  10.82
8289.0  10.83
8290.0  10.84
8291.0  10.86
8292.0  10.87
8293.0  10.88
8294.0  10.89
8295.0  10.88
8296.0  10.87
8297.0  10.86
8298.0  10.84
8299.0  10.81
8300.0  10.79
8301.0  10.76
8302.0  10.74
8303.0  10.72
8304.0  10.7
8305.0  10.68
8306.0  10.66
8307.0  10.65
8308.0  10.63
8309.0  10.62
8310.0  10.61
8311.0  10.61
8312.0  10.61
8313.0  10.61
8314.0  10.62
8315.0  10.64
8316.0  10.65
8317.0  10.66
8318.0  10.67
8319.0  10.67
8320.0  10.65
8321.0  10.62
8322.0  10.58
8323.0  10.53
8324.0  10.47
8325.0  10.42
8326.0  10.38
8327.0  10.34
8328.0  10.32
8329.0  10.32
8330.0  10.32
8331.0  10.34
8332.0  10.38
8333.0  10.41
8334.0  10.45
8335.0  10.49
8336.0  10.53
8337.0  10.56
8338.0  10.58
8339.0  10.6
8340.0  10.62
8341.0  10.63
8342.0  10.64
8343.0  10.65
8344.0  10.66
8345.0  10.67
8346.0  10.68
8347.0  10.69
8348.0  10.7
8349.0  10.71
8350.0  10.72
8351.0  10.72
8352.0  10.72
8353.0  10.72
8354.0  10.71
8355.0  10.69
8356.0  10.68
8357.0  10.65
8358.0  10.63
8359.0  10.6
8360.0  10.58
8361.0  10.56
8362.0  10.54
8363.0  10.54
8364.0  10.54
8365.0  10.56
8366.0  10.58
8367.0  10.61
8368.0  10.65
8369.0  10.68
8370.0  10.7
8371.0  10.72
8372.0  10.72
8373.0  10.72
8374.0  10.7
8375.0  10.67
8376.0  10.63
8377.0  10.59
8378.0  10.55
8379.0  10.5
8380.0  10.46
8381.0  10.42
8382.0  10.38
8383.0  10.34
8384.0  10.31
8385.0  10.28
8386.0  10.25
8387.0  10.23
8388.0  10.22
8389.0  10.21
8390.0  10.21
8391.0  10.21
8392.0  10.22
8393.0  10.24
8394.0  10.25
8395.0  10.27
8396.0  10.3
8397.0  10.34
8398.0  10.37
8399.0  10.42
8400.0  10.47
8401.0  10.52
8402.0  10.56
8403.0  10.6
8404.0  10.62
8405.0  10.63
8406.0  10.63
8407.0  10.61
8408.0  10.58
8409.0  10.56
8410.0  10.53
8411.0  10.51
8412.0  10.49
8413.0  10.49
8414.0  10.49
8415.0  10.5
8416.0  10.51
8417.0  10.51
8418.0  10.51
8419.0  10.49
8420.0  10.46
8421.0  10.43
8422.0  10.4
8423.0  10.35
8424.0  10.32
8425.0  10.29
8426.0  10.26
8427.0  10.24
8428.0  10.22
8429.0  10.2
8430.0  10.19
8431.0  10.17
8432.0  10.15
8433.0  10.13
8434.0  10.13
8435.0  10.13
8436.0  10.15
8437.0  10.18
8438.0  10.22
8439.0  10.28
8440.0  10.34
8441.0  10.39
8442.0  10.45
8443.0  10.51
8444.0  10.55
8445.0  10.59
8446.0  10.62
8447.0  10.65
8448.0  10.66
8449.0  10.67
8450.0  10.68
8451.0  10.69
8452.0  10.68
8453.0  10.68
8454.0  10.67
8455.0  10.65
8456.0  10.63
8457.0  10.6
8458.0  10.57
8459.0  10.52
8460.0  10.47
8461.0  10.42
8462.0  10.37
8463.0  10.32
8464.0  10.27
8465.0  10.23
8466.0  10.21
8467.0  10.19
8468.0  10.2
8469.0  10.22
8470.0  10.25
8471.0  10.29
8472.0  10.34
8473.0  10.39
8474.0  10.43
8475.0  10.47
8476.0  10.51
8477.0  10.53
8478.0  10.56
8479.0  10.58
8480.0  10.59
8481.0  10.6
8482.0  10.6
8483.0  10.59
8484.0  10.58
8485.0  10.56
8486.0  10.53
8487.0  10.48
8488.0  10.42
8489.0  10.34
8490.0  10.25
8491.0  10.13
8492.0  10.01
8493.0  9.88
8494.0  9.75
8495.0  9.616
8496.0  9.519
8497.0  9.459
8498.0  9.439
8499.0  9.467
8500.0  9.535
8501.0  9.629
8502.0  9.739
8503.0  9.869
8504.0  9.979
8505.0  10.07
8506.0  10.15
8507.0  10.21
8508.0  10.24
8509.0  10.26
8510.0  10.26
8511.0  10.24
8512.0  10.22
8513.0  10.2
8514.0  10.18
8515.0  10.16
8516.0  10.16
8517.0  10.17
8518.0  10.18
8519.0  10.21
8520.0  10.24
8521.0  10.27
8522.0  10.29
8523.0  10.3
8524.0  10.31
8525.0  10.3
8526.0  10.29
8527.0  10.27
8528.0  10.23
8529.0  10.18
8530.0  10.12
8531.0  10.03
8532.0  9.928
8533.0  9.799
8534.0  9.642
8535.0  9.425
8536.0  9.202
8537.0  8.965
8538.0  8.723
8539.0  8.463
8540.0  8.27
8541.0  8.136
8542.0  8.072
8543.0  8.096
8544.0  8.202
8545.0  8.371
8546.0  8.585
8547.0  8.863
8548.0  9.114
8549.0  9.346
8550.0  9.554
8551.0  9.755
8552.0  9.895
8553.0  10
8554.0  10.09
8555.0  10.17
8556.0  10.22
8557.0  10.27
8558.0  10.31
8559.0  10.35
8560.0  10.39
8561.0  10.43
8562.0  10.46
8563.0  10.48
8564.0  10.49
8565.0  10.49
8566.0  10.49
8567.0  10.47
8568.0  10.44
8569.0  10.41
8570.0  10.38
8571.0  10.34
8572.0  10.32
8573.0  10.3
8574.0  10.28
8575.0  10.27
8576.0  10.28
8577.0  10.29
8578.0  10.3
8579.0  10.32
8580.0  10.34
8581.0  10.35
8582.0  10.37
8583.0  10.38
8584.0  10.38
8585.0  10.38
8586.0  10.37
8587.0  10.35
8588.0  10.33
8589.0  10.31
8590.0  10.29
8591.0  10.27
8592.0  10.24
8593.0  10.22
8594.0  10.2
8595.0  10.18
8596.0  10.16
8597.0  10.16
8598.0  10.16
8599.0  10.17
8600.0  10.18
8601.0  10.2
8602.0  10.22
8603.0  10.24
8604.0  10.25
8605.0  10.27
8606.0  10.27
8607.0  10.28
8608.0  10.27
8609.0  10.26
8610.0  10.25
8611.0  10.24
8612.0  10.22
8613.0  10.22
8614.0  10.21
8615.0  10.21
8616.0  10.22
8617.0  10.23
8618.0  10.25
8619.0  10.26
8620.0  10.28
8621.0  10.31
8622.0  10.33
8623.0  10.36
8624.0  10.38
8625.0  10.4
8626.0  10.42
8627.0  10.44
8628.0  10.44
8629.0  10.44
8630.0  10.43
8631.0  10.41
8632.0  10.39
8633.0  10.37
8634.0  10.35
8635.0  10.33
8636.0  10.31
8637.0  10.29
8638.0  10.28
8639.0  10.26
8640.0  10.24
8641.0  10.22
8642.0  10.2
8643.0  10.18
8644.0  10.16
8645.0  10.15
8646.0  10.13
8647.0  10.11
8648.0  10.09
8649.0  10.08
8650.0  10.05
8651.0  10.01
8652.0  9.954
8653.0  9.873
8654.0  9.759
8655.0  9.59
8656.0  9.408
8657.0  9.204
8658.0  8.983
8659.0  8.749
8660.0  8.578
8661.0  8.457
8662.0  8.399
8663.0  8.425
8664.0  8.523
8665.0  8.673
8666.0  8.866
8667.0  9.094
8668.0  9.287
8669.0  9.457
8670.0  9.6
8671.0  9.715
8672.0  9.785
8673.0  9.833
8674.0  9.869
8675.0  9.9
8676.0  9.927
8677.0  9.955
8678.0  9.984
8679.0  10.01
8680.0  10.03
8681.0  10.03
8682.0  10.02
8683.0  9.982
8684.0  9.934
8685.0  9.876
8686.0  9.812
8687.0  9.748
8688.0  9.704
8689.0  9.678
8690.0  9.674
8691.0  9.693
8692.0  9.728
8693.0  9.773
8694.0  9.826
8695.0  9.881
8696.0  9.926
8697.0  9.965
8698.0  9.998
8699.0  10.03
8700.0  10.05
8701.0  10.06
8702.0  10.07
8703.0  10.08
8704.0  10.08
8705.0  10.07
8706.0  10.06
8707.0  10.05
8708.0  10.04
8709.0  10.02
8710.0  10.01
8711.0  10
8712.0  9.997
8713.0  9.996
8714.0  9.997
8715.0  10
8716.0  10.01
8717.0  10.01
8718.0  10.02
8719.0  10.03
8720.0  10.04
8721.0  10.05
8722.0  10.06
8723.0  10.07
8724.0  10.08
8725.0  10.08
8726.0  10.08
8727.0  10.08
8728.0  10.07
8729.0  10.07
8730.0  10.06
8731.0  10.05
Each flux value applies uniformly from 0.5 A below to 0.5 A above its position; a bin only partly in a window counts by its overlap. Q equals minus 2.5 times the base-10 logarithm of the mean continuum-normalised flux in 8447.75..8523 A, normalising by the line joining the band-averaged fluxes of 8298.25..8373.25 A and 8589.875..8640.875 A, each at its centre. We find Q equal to 0.02 mag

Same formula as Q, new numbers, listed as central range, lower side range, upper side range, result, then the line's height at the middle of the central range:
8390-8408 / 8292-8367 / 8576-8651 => 0.01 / 10.5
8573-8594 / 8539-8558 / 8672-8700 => -0.11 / 9.36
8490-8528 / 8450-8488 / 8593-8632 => 0.04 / 10.4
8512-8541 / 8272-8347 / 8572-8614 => 0.06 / 10.4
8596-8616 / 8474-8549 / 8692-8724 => -0.03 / 9.93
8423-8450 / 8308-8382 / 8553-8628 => 0.01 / 10.5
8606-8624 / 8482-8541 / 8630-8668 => -0.05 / 9.77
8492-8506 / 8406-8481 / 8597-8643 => 0.07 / 10.4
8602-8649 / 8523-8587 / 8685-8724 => -0.04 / 9.91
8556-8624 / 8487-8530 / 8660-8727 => -0.04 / 9.94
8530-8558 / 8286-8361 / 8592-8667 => 0.10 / 10.2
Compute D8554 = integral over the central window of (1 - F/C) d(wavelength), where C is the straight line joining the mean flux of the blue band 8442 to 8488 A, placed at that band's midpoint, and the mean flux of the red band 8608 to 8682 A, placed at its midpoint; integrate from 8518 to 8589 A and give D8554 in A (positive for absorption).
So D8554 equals 2.0 A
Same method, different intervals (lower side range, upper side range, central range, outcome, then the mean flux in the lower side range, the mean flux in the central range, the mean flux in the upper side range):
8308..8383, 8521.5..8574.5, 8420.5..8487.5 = -1.8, 10.6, 10.4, 9.78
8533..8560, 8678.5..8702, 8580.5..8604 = -2.0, 9.27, 10.3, 9.89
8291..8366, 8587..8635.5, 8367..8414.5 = 0.4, 10.6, 10.5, 10.3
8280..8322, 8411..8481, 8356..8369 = 0.0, 10.7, 10.6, 10.4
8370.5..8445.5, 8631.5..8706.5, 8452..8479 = -0.4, 10.4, 10.4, 9.78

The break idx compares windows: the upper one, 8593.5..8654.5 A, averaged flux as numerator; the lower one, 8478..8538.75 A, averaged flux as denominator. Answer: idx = 1.0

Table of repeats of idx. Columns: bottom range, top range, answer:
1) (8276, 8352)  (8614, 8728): 0.93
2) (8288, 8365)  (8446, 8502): 0.97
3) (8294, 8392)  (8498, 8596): 0.94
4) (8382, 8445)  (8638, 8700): 0.94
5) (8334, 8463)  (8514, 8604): 0.95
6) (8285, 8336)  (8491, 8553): 0.91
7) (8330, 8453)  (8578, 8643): 0.98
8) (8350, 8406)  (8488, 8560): 0.93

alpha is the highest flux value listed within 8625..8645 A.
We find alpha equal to 10.44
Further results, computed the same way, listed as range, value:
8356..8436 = 10.72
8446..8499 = 10.69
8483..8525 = 10.59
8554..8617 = 10.49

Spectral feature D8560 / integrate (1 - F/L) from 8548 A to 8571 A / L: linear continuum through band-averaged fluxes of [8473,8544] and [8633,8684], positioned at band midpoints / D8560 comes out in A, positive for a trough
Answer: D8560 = -0.8 A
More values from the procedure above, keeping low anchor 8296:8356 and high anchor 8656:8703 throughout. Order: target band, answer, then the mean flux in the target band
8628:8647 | -1.1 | 10.3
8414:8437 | 0.0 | 10.3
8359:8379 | -0.3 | 10.6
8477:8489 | -0.5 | 10.5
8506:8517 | -0.1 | 10.2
